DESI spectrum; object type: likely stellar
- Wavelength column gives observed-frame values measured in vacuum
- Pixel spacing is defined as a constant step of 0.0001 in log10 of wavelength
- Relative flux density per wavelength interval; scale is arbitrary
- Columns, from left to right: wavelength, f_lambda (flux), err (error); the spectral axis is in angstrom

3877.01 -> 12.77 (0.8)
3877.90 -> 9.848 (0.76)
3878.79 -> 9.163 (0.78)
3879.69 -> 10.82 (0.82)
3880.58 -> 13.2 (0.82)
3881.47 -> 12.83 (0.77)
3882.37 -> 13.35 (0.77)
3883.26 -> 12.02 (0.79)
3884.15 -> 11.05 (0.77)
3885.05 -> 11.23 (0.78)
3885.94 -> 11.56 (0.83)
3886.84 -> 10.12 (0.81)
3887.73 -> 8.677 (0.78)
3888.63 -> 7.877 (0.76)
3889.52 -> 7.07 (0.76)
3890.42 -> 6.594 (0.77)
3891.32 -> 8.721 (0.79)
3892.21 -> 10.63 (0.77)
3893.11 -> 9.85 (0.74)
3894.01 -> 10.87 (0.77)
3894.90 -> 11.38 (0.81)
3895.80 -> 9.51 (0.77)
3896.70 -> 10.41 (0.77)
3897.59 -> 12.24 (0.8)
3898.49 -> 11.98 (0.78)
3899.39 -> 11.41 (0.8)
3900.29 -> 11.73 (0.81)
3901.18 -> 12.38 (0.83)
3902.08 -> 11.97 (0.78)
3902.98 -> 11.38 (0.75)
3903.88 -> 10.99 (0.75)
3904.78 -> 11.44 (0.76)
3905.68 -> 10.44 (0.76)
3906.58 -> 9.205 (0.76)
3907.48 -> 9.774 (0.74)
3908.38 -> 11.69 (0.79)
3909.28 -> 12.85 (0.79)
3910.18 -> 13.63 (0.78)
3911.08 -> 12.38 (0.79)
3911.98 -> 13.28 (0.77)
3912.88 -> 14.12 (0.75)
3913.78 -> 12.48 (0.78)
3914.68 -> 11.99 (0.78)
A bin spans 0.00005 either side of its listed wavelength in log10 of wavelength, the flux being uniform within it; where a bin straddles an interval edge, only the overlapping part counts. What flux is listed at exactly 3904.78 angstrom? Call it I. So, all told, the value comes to 11.44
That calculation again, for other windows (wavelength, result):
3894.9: 11.38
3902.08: 11.97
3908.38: 11.69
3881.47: 12.83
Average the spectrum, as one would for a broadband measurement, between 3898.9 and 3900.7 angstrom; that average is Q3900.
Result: 11.5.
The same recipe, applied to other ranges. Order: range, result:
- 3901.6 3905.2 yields 11.4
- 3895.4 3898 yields 10.7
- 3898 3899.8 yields 11.7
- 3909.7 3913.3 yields 13.4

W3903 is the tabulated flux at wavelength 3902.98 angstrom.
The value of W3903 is 11.38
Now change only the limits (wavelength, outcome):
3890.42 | 6.594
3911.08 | 12.38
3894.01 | 10.87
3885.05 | 11.23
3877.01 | 12.77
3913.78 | 12.48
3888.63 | 7.877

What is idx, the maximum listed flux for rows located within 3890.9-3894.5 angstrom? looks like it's 10.87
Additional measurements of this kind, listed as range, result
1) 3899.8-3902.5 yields 12.38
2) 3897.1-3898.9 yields 12.24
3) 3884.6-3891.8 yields 11.56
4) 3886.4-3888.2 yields 10.12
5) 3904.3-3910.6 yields 13.63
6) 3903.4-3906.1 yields 11.44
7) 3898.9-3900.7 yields 11.73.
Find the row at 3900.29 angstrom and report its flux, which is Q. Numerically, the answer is 11.73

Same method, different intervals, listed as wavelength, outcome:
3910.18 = 13.63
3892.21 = 10.63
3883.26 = 12.02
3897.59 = 12.24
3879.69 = 10.82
